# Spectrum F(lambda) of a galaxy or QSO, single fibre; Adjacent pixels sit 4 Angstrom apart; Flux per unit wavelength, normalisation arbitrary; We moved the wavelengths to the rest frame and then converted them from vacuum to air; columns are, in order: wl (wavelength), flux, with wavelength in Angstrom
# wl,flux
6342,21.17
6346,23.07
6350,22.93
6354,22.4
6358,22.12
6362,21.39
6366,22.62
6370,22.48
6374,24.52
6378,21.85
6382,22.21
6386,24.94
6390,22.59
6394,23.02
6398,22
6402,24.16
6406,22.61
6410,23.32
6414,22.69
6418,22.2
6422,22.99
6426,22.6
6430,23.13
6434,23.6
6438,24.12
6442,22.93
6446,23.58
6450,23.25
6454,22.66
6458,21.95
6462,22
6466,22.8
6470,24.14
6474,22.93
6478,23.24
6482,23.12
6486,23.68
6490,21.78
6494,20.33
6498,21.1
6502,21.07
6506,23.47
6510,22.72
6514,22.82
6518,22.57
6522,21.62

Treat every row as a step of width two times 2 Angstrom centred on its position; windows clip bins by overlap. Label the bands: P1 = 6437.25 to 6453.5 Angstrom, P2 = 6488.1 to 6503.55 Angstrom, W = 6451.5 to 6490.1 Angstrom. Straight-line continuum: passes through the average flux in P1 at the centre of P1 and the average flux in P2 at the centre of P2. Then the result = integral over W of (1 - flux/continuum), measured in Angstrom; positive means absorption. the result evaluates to -1.2 Angstrom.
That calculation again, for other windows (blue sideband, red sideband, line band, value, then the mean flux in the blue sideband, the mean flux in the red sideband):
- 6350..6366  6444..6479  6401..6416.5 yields -0.4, 22.2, 22.9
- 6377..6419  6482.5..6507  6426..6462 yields -1.0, 22.9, 21.9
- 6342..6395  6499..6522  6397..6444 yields -0.9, 22.7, 22.4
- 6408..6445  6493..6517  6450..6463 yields 0.2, 23.1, 22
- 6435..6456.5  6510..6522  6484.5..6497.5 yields 0.6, 23.3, 22.5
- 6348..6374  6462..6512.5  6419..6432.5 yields -0.2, 22.5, 22.5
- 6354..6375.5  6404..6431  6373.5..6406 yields -0.6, 22.6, 22.8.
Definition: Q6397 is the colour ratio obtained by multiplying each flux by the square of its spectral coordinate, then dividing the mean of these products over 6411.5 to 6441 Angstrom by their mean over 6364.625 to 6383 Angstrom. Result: 1.0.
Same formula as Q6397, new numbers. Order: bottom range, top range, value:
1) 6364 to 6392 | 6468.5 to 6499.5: 1.01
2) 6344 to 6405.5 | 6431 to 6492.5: 1.04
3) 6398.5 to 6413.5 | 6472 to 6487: 1.03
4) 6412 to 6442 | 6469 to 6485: 1.03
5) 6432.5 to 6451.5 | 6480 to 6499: 0.95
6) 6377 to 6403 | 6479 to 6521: 1.00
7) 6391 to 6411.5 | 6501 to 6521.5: 1.01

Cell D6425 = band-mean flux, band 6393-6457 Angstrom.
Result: 23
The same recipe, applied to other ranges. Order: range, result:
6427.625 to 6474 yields 23.1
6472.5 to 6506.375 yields 22.2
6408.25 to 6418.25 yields 22.8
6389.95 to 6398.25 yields 22.6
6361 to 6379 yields 22.7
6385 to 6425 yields 23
